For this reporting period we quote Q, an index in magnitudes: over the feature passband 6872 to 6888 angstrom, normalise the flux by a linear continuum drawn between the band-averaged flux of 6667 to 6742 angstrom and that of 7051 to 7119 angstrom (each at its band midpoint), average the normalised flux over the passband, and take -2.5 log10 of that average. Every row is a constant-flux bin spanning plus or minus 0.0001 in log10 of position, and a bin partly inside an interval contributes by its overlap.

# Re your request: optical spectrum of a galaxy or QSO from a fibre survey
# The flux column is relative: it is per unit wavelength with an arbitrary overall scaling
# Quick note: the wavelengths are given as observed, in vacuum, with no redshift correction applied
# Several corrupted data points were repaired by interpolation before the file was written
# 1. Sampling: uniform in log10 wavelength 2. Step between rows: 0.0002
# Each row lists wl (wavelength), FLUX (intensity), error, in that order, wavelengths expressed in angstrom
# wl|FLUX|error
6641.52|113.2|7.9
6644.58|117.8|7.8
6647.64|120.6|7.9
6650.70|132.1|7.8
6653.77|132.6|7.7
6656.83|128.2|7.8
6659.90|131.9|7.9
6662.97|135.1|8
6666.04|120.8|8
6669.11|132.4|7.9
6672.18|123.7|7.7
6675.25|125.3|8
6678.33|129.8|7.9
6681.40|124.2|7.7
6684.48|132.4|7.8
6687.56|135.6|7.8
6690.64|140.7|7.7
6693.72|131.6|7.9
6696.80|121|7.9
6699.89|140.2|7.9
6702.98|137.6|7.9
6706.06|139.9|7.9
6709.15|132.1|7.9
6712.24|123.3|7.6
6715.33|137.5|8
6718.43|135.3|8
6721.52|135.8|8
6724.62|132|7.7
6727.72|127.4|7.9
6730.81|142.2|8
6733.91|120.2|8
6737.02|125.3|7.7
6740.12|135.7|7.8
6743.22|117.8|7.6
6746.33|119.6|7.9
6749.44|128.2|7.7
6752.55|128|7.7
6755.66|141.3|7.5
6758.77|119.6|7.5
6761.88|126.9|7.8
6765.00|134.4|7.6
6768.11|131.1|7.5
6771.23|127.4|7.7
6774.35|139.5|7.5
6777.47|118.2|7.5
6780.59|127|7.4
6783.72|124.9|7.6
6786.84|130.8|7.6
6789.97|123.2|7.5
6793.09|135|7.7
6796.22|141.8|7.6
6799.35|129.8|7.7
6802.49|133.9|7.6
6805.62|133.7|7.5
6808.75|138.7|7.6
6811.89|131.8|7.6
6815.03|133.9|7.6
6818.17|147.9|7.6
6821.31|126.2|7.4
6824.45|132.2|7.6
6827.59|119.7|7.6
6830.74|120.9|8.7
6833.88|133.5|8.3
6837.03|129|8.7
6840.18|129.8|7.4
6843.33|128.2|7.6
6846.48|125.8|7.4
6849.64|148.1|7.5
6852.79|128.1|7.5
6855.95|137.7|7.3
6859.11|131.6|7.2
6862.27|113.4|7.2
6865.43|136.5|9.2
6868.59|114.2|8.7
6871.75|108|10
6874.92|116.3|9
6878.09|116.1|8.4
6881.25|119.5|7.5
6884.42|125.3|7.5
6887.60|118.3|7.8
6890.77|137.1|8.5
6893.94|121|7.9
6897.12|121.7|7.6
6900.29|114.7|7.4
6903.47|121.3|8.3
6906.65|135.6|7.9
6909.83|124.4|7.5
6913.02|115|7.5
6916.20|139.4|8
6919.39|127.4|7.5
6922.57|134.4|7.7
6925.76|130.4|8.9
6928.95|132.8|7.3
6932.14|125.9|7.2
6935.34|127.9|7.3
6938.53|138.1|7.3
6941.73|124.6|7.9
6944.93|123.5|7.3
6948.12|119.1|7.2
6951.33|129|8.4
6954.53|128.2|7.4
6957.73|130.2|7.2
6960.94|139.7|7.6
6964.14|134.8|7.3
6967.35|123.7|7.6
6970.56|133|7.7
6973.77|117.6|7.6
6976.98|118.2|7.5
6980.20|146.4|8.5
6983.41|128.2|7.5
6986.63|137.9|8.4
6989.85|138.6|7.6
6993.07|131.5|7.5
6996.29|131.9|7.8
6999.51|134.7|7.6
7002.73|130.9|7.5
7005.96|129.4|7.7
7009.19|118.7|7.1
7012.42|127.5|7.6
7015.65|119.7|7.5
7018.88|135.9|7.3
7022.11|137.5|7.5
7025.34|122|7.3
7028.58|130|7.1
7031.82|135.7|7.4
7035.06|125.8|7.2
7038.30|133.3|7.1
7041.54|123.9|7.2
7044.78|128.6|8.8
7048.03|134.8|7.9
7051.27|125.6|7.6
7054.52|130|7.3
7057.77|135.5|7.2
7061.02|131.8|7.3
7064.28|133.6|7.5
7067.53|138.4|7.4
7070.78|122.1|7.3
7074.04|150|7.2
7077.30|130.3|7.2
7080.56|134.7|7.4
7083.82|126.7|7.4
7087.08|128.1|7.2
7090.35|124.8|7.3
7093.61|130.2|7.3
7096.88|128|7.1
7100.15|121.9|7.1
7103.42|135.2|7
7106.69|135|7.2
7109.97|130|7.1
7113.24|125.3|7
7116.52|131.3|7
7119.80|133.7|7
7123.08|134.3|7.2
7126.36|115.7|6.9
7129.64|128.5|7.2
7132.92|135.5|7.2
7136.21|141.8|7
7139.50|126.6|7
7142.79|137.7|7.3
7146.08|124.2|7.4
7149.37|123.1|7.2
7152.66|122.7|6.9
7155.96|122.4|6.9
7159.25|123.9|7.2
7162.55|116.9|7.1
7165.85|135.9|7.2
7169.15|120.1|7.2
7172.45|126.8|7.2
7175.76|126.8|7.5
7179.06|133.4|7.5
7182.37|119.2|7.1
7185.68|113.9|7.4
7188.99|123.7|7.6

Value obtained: 0.11 mag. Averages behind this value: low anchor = 132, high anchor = 131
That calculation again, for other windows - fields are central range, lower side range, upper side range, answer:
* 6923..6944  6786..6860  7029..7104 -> 0.013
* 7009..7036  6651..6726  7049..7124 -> 0.022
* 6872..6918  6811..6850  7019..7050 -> 0.067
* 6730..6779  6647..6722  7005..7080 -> 0.024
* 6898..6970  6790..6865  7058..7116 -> 0.027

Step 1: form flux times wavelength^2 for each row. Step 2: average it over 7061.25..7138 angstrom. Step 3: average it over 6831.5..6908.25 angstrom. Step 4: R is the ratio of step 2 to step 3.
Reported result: 1.1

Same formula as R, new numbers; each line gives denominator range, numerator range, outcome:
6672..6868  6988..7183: 1.09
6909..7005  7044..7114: 1.04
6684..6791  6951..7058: 1.08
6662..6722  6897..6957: 1.04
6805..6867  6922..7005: 1.03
